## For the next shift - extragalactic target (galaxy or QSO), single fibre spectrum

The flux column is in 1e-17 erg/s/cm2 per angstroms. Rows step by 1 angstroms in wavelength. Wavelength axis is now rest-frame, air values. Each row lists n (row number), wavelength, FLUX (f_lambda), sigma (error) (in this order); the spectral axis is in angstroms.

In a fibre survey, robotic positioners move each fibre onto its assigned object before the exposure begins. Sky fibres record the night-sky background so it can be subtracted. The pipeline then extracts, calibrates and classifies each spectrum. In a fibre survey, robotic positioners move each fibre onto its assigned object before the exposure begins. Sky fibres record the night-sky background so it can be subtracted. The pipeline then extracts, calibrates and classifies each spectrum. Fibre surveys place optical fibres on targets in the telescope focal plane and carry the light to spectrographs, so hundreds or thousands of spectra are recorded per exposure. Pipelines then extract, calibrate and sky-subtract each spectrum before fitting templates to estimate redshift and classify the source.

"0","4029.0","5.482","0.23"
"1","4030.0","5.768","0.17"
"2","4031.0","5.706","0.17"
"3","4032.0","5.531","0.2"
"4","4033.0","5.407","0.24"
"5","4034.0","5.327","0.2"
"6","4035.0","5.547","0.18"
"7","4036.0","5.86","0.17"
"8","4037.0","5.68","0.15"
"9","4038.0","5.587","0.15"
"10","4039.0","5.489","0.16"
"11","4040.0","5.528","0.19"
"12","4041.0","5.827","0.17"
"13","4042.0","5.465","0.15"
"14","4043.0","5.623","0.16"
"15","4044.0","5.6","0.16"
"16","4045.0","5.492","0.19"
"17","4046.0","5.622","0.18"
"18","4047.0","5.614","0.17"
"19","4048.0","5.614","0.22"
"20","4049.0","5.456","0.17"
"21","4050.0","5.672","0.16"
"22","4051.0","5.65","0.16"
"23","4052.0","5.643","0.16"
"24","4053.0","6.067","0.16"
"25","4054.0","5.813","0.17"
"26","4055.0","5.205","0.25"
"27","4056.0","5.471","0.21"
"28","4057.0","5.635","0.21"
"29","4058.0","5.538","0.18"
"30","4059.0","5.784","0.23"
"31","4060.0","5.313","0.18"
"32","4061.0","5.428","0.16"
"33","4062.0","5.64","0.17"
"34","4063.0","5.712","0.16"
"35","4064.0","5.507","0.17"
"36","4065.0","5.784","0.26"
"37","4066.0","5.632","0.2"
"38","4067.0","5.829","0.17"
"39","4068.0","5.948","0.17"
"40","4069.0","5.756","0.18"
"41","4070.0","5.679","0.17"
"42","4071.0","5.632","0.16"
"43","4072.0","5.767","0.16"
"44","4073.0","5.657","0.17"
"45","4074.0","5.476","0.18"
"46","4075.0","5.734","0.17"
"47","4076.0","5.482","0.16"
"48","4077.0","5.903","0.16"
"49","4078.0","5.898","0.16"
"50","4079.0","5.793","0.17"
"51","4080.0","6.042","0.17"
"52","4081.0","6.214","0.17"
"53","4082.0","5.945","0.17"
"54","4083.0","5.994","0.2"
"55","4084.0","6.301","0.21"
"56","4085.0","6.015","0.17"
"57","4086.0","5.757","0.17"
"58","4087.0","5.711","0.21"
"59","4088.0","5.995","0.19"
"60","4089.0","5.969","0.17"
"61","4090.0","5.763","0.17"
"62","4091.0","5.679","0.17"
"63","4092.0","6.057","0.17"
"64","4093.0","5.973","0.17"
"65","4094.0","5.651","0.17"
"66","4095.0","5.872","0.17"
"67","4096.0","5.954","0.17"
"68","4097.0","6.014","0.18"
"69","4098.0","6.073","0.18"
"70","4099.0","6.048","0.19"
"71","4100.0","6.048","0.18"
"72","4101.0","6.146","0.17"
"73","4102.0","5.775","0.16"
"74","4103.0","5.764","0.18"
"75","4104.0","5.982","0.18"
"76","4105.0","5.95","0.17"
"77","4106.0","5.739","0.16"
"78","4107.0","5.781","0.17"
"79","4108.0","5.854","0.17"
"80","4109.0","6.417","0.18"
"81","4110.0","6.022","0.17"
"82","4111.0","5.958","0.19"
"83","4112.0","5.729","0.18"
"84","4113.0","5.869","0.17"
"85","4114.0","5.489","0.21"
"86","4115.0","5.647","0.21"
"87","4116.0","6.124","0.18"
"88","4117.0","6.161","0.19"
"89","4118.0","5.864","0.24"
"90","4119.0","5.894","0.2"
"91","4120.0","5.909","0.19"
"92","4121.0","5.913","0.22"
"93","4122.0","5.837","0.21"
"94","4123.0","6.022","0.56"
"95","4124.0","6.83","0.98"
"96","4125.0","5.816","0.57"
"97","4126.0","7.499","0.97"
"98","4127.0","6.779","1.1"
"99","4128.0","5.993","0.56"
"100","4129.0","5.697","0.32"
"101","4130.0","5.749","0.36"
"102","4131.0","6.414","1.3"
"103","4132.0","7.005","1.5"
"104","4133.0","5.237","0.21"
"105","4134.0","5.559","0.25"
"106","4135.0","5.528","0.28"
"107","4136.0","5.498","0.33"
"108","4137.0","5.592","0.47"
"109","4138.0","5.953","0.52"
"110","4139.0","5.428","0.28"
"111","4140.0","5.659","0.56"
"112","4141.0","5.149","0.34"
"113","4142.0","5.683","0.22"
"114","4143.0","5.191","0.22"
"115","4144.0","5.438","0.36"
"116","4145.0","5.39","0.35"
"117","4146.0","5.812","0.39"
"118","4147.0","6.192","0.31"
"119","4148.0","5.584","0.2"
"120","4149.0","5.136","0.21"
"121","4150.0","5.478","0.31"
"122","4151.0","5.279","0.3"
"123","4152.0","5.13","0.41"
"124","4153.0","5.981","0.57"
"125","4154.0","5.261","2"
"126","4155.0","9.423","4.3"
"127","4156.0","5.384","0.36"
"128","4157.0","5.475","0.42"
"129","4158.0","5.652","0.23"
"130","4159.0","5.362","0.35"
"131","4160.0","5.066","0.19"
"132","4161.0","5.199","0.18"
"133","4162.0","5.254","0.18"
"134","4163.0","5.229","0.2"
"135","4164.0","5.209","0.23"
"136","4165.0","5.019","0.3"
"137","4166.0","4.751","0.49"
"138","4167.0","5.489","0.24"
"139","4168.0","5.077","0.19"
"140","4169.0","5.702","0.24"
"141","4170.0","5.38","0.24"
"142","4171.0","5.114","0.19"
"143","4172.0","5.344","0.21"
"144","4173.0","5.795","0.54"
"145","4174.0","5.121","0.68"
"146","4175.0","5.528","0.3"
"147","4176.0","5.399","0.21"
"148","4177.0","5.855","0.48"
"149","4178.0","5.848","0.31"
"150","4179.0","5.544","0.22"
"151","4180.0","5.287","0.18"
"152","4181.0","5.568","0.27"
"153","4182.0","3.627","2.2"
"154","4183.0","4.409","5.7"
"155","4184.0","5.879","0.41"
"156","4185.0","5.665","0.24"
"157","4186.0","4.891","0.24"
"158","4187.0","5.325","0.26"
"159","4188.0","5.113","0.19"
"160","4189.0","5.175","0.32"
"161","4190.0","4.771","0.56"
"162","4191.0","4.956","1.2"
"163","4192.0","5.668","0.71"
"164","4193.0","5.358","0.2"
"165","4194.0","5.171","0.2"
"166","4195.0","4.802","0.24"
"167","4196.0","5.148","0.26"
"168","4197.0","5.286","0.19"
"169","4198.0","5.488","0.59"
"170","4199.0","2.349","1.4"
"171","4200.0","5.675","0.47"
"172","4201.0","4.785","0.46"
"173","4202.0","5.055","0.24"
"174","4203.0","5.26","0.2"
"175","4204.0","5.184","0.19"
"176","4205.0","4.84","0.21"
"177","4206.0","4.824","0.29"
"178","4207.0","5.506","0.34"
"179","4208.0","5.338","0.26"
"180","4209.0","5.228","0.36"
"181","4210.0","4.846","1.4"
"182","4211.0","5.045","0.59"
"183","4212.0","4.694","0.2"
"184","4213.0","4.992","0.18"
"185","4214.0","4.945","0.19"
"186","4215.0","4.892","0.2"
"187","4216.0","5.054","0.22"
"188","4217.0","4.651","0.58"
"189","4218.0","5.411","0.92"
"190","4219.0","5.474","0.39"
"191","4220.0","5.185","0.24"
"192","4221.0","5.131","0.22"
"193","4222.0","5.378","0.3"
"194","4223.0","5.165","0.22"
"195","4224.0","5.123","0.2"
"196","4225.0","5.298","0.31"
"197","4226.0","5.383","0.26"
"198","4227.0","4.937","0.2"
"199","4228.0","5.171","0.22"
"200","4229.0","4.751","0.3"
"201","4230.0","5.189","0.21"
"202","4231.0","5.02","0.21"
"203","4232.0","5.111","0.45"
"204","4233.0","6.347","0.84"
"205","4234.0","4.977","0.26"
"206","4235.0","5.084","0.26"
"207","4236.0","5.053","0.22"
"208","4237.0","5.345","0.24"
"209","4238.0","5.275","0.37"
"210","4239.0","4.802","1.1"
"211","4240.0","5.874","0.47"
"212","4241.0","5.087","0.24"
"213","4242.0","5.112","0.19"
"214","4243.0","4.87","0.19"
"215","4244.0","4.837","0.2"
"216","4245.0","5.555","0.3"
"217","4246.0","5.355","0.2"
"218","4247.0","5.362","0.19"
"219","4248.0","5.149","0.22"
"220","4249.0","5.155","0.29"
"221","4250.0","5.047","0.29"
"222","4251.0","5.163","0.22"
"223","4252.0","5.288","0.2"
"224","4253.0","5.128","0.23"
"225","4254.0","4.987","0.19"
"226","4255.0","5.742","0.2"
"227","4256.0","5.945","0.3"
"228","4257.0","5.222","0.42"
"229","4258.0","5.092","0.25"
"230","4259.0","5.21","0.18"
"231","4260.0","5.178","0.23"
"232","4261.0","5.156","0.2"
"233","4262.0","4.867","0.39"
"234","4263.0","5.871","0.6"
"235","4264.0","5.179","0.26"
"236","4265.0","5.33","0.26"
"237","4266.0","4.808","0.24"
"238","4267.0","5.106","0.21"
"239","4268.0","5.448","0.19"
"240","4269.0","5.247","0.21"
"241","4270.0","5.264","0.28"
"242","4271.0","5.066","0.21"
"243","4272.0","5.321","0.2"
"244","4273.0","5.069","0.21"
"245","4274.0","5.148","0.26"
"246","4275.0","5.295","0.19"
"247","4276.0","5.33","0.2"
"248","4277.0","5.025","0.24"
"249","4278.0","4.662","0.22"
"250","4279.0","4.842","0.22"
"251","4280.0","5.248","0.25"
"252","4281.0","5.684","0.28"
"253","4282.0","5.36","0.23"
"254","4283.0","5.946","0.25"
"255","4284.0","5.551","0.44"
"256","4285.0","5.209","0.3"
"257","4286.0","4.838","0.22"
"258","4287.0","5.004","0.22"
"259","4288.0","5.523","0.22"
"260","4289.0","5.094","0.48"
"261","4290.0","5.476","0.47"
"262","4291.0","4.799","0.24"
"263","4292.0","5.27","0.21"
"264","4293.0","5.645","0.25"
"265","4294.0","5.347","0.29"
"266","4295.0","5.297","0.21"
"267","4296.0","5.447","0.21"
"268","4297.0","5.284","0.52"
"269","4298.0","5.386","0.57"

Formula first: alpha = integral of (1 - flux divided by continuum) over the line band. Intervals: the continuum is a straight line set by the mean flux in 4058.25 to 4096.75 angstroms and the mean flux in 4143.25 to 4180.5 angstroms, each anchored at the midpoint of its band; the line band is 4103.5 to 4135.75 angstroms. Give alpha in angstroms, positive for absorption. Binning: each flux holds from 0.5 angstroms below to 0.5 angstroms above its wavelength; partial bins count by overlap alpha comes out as -2.0 angstroms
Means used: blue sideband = 5.8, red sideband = 5.52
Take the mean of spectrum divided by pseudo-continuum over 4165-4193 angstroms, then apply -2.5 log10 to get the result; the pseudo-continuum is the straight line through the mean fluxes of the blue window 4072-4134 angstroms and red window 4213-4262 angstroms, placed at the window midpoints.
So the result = 0.05 mag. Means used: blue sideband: 5.96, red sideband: 5.2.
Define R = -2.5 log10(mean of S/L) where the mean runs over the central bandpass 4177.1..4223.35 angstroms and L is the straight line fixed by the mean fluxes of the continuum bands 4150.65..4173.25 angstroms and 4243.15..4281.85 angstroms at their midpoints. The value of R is 0.063 mag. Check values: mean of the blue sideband 5.5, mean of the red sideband 5.22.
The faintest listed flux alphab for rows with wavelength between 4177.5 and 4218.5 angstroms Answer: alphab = 2.349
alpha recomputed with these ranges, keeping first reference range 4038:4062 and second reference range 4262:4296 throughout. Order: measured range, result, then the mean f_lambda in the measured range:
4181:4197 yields 0.88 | 5.09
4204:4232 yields 1.29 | 5.09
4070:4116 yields -2.94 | 5.88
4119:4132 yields -1.77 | 6.22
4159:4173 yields 0.45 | 5.24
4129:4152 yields -0.71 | 5.62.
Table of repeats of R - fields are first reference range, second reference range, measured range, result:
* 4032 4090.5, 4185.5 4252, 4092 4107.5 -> -0.070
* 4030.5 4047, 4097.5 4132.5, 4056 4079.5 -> 0.017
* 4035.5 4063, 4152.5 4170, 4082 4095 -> -0.060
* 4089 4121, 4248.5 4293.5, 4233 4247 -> 0.030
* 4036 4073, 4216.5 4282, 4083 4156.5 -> -0.077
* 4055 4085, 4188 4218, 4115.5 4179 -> -0.076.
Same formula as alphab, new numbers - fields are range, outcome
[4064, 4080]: 5.476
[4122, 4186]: 3.627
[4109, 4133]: 5.237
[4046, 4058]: 5.205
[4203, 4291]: 4.651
